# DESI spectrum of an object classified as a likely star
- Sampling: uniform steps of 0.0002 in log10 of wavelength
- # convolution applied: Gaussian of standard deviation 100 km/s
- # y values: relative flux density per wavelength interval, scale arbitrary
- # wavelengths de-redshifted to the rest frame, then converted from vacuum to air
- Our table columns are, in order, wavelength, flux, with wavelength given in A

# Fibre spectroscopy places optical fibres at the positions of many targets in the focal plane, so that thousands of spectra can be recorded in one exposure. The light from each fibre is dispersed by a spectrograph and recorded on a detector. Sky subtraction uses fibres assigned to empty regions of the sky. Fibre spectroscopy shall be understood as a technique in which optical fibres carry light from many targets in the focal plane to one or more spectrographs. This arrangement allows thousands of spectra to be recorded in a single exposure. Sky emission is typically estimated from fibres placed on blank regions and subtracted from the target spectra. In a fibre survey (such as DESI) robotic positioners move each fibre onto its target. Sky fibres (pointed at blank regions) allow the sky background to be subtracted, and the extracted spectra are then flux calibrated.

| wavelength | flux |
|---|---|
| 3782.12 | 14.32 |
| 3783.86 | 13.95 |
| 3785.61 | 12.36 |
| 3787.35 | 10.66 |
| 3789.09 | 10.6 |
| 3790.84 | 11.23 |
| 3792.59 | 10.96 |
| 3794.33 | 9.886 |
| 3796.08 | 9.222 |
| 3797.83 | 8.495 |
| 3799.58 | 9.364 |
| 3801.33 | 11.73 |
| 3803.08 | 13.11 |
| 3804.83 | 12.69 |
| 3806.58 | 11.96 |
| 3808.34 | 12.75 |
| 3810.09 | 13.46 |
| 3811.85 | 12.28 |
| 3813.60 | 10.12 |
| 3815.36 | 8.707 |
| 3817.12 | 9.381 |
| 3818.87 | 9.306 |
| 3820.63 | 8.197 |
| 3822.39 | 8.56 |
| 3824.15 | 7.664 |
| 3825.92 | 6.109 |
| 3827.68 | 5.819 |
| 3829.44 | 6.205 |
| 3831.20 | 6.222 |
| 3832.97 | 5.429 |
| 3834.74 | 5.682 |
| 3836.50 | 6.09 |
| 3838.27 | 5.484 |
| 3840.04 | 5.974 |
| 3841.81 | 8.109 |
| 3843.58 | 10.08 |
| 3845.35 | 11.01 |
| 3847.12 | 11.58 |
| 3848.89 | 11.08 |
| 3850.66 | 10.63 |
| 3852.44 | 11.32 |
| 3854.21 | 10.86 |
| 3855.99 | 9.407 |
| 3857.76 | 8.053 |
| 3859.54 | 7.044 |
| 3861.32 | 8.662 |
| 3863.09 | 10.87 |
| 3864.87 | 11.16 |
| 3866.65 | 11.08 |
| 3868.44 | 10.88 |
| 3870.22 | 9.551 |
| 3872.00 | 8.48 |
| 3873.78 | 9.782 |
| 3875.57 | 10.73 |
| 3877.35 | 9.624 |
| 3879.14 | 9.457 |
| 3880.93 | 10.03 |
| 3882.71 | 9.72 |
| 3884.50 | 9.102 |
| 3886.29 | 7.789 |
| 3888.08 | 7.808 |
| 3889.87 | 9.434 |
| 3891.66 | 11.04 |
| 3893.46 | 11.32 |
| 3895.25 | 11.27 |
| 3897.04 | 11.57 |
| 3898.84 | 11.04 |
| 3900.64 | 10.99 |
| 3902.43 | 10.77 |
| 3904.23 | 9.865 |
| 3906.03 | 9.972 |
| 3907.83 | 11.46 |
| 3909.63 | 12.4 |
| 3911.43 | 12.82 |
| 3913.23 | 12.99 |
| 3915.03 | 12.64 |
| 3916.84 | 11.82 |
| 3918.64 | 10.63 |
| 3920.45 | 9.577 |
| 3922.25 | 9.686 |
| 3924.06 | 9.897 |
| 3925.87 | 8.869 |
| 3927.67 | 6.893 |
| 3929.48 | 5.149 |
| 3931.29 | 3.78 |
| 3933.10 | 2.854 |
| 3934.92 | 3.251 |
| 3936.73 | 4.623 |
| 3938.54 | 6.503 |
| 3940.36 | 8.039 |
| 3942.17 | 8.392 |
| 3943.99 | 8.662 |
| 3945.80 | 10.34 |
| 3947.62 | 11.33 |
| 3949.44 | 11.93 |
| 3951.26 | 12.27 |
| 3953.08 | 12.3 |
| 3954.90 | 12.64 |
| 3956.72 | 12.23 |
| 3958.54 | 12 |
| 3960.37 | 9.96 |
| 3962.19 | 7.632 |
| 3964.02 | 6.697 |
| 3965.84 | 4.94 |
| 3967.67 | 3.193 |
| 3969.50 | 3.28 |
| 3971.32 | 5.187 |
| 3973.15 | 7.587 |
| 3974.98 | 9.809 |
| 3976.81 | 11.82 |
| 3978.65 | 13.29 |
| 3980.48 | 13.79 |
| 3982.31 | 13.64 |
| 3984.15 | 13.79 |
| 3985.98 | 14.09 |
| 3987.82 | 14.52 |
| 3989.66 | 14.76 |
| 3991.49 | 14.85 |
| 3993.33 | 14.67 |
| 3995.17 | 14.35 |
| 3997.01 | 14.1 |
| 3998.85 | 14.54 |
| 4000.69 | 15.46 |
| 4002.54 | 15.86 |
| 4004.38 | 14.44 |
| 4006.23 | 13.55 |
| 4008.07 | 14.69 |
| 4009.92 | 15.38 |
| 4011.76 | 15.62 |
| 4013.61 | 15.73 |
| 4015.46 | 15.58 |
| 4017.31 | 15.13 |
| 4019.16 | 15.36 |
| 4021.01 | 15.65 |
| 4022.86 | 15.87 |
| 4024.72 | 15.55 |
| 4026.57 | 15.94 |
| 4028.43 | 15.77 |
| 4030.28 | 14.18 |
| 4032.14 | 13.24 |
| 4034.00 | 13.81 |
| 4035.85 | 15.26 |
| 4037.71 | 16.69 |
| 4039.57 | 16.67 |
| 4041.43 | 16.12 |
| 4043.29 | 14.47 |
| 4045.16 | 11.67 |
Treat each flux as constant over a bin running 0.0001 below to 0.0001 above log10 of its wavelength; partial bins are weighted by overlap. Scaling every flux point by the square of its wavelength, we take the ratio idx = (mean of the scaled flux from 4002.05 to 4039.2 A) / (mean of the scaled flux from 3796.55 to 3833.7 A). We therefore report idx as 1.79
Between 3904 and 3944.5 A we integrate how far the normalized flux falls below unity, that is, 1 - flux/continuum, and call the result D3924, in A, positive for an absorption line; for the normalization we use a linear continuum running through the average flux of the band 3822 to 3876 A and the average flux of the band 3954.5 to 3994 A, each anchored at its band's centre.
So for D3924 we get 4.50 A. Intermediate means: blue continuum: 8.69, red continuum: 10.6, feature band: 8.7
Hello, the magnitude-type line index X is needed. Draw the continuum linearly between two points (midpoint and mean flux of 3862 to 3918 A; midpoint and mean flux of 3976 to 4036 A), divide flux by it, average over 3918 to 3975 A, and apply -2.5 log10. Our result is 0.48 mag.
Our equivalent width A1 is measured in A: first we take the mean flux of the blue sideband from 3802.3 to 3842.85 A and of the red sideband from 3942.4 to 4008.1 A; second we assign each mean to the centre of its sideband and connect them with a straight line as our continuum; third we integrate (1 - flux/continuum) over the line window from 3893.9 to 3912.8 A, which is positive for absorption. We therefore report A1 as -2.0 A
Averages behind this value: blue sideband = 8.65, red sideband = 11.6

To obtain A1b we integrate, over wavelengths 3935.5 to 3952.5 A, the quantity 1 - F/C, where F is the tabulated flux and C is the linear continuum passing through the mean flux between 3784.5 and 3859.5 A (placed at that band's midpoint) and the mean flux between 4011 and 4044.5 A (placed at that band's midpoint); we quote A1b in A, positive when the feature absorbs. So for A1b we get 5.12 A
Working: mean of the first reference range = 9.45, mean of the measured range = 9.07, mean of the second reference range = 15.3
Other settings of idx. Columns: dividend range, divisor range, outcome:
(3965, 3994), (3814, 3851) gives 1.47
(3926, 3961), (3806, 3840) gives 1.11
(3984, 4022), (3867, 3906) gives 1.58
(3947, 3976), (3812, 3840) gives 1.30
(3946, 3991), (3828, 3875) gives 1.27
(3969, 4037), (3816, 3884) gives 1.70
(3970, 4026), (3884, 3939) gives 1.56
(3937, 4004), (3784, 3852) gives 1.26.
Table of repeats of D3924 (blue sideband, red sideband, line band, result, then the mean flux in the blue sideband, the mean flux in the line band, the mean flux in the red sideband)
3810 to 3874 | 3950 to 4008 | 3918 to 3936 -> 6.1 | 8.87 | 6.98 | 11.7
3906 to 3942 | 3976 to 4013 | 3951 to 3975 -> 6.6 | 8.65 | 8.4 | 14.4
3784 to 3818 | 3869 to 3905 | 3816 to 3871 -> 9.8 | 11.1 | 8.63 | 9.98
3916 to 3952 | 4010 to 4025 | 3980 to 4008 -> -2.1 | 8.2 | 14.4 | 15.6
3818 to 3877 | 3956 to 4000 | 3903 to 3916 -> -2.5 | 8.71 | 11.7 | 11.1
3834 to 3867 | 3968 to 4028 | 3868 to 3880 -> 0.1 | 9.16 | 9.75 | 13.6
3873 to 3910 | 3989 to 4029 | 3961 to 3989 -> 8.5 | 10.2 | 9.61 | 15.1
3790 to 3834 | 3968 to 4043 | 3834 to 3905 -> 8.1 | 9.53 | 9.62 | 13.9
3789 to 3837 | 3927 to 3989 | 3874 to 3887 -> -0.5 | 9.33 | 9.53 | 9.05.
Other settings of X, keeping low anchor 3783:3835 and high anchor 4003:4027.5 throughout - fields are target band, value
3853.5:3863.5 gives 0.222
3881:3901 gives 0.188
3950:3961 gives 0.147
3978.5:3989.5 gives 0.038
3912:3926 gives 0.164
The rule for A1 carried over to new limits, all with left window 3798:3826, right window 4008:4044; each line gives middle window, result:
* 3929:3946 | 9.34 A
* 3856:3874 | 3.24 A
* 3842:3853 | 0.46 A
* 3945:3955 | 1.36 A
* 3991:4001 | 0.04 A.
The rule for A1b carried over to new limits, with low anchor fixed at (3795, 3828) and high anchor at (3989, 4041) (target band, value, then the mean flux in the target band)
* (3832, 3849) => 4.5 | 7.91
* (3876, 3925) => 6.8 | 10.5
